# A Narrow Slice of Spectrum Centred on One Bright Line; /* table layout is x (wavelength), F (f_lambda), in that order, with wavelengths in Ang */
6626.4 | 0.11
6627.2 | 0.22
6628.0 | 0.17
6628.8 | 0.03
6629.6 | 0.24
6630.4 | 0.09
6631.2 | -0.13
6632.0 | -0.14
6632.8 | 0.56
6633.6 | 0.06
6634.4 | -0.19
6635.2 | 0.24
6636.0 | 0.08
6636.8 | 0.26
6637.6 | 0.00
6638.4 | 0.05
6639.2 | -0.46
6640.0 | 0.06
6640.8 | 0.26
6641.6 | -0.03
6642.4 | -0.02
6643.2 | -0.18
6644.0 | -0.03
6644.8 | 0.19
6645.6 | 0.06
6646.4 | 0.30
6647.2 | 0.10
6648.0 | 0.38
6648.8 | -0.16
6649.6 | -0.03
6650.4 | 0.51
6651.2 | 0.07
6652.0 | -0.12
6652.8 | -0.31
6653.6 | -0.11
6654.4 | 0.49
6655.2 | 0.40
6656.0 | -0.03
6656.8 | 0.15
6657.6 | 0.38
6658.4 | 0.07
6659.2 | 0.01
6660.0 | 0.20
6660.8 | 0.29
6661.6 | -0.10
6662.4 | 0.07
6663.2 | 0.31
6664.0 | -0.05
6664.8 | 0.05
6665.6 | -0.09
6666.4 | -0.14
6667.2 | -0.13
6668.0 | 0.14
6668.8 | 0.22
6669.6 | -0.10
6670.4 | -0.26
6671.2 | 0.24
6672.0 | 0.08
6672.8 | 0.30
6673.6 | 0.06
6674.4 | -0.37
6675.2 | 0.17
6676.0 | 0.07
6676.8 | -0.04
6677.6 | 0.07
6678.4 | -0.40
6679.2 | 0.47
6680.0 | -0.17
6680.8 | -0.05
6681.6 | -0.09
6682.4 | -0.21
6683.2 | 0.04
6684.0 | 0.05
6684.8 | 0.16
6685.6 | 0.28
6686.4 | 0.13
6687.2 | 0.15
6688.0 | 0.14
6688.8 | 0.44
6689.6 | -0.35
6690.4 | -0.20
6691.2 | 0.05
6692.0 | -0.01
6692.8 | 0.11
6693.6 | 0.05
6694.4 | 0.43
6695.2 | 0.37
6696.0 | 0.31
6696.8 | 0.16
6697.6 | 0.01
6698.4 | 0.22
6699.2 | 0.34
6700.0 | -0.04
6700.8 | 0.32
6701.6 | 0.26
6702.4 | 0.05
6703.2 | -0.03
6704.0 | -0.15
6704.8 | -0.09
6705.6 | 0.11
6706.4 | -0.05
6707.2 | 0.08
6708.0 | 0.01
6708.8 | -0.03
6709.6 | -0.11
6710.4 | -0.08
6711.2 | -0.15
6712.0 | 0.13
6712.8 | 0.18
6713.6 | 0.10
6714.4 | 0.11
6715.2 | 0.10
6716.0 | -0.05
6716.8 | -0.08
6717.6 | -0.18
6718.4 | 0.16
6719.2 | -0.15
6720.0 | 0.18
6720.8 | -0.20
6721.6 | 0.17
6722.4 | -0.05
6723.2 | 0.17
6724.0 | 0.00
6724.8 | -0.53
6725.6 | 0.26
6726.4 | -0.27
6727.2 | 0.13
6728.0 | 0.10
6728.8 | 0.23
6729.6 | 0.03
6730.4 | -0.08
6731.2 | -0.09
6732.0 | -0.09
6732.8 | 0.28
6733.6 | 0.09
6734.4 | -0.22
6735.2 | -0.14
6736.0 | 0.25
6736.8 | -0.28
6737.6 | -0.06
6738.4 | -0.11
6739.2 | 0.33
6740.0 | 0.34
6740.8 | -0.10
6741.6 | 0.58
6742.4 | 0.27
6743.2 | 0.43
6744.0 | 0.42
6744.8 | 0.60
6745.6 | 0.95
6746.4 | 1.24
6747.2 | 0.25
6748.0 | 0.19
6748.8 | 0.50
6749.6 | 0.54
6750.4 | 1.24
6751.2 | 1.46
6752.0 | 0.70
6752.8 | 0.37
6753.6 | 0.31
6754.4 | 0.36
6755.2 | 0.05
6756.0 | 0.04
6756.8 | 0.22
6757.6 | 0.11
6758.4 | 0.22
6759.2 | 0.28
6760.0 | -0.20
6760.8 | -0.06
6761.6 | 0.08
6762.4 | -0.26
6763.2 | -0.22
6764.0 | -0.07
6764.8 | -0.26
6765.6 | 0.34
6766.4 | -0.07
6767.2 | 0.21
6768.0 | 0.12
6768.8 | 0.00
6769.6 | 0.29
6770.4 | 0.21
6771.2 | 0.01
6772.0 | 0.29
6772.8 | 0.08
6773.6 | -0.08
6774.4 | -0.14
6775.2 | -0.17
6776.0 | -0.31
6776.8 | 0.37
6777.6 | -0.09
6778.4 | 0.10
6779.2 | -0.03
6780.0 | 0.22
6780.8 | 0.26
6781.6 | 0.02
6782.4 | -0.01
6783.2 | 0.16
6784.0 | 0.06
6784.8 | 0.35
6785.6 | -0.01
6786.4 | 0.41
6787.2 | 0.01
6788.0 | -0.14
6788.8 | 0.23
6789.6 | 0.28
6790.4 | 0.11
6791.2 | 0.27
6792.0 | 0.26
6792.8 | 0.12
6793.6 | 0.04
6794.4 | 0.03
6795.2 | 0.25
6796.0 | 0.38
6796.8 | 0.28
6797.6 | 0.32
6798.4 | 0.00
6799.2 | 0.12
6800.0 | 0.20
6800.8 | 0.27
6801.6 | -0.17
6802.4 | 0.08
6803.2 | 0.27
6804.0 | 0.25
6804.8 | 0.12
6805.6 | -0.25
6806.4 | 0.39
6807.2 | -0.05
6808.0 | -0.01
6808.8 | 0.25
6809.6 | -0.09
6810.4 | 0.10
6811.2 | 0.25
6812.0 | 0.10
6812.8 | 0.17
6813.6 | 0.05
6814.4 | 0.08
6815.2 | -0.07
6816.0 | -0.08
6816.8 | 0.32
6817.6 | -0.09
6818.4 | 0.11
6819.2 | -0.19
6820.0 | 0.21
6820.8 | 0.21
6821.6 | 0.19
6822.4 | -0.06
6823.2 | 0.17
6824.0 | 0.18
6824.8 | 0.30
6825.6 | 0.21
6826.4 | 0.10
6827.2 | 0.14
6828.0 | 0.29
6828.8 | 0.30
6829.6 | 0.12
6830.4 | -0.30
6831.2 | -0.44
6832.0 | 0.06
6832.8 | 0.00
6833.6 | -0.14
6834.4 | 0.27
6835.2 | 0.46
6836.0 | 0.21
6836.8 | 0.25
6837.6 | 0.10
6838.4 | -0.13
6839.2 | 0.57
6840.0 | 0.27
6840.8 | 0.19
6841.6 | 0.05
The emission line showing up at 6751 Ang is [O II] 3727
